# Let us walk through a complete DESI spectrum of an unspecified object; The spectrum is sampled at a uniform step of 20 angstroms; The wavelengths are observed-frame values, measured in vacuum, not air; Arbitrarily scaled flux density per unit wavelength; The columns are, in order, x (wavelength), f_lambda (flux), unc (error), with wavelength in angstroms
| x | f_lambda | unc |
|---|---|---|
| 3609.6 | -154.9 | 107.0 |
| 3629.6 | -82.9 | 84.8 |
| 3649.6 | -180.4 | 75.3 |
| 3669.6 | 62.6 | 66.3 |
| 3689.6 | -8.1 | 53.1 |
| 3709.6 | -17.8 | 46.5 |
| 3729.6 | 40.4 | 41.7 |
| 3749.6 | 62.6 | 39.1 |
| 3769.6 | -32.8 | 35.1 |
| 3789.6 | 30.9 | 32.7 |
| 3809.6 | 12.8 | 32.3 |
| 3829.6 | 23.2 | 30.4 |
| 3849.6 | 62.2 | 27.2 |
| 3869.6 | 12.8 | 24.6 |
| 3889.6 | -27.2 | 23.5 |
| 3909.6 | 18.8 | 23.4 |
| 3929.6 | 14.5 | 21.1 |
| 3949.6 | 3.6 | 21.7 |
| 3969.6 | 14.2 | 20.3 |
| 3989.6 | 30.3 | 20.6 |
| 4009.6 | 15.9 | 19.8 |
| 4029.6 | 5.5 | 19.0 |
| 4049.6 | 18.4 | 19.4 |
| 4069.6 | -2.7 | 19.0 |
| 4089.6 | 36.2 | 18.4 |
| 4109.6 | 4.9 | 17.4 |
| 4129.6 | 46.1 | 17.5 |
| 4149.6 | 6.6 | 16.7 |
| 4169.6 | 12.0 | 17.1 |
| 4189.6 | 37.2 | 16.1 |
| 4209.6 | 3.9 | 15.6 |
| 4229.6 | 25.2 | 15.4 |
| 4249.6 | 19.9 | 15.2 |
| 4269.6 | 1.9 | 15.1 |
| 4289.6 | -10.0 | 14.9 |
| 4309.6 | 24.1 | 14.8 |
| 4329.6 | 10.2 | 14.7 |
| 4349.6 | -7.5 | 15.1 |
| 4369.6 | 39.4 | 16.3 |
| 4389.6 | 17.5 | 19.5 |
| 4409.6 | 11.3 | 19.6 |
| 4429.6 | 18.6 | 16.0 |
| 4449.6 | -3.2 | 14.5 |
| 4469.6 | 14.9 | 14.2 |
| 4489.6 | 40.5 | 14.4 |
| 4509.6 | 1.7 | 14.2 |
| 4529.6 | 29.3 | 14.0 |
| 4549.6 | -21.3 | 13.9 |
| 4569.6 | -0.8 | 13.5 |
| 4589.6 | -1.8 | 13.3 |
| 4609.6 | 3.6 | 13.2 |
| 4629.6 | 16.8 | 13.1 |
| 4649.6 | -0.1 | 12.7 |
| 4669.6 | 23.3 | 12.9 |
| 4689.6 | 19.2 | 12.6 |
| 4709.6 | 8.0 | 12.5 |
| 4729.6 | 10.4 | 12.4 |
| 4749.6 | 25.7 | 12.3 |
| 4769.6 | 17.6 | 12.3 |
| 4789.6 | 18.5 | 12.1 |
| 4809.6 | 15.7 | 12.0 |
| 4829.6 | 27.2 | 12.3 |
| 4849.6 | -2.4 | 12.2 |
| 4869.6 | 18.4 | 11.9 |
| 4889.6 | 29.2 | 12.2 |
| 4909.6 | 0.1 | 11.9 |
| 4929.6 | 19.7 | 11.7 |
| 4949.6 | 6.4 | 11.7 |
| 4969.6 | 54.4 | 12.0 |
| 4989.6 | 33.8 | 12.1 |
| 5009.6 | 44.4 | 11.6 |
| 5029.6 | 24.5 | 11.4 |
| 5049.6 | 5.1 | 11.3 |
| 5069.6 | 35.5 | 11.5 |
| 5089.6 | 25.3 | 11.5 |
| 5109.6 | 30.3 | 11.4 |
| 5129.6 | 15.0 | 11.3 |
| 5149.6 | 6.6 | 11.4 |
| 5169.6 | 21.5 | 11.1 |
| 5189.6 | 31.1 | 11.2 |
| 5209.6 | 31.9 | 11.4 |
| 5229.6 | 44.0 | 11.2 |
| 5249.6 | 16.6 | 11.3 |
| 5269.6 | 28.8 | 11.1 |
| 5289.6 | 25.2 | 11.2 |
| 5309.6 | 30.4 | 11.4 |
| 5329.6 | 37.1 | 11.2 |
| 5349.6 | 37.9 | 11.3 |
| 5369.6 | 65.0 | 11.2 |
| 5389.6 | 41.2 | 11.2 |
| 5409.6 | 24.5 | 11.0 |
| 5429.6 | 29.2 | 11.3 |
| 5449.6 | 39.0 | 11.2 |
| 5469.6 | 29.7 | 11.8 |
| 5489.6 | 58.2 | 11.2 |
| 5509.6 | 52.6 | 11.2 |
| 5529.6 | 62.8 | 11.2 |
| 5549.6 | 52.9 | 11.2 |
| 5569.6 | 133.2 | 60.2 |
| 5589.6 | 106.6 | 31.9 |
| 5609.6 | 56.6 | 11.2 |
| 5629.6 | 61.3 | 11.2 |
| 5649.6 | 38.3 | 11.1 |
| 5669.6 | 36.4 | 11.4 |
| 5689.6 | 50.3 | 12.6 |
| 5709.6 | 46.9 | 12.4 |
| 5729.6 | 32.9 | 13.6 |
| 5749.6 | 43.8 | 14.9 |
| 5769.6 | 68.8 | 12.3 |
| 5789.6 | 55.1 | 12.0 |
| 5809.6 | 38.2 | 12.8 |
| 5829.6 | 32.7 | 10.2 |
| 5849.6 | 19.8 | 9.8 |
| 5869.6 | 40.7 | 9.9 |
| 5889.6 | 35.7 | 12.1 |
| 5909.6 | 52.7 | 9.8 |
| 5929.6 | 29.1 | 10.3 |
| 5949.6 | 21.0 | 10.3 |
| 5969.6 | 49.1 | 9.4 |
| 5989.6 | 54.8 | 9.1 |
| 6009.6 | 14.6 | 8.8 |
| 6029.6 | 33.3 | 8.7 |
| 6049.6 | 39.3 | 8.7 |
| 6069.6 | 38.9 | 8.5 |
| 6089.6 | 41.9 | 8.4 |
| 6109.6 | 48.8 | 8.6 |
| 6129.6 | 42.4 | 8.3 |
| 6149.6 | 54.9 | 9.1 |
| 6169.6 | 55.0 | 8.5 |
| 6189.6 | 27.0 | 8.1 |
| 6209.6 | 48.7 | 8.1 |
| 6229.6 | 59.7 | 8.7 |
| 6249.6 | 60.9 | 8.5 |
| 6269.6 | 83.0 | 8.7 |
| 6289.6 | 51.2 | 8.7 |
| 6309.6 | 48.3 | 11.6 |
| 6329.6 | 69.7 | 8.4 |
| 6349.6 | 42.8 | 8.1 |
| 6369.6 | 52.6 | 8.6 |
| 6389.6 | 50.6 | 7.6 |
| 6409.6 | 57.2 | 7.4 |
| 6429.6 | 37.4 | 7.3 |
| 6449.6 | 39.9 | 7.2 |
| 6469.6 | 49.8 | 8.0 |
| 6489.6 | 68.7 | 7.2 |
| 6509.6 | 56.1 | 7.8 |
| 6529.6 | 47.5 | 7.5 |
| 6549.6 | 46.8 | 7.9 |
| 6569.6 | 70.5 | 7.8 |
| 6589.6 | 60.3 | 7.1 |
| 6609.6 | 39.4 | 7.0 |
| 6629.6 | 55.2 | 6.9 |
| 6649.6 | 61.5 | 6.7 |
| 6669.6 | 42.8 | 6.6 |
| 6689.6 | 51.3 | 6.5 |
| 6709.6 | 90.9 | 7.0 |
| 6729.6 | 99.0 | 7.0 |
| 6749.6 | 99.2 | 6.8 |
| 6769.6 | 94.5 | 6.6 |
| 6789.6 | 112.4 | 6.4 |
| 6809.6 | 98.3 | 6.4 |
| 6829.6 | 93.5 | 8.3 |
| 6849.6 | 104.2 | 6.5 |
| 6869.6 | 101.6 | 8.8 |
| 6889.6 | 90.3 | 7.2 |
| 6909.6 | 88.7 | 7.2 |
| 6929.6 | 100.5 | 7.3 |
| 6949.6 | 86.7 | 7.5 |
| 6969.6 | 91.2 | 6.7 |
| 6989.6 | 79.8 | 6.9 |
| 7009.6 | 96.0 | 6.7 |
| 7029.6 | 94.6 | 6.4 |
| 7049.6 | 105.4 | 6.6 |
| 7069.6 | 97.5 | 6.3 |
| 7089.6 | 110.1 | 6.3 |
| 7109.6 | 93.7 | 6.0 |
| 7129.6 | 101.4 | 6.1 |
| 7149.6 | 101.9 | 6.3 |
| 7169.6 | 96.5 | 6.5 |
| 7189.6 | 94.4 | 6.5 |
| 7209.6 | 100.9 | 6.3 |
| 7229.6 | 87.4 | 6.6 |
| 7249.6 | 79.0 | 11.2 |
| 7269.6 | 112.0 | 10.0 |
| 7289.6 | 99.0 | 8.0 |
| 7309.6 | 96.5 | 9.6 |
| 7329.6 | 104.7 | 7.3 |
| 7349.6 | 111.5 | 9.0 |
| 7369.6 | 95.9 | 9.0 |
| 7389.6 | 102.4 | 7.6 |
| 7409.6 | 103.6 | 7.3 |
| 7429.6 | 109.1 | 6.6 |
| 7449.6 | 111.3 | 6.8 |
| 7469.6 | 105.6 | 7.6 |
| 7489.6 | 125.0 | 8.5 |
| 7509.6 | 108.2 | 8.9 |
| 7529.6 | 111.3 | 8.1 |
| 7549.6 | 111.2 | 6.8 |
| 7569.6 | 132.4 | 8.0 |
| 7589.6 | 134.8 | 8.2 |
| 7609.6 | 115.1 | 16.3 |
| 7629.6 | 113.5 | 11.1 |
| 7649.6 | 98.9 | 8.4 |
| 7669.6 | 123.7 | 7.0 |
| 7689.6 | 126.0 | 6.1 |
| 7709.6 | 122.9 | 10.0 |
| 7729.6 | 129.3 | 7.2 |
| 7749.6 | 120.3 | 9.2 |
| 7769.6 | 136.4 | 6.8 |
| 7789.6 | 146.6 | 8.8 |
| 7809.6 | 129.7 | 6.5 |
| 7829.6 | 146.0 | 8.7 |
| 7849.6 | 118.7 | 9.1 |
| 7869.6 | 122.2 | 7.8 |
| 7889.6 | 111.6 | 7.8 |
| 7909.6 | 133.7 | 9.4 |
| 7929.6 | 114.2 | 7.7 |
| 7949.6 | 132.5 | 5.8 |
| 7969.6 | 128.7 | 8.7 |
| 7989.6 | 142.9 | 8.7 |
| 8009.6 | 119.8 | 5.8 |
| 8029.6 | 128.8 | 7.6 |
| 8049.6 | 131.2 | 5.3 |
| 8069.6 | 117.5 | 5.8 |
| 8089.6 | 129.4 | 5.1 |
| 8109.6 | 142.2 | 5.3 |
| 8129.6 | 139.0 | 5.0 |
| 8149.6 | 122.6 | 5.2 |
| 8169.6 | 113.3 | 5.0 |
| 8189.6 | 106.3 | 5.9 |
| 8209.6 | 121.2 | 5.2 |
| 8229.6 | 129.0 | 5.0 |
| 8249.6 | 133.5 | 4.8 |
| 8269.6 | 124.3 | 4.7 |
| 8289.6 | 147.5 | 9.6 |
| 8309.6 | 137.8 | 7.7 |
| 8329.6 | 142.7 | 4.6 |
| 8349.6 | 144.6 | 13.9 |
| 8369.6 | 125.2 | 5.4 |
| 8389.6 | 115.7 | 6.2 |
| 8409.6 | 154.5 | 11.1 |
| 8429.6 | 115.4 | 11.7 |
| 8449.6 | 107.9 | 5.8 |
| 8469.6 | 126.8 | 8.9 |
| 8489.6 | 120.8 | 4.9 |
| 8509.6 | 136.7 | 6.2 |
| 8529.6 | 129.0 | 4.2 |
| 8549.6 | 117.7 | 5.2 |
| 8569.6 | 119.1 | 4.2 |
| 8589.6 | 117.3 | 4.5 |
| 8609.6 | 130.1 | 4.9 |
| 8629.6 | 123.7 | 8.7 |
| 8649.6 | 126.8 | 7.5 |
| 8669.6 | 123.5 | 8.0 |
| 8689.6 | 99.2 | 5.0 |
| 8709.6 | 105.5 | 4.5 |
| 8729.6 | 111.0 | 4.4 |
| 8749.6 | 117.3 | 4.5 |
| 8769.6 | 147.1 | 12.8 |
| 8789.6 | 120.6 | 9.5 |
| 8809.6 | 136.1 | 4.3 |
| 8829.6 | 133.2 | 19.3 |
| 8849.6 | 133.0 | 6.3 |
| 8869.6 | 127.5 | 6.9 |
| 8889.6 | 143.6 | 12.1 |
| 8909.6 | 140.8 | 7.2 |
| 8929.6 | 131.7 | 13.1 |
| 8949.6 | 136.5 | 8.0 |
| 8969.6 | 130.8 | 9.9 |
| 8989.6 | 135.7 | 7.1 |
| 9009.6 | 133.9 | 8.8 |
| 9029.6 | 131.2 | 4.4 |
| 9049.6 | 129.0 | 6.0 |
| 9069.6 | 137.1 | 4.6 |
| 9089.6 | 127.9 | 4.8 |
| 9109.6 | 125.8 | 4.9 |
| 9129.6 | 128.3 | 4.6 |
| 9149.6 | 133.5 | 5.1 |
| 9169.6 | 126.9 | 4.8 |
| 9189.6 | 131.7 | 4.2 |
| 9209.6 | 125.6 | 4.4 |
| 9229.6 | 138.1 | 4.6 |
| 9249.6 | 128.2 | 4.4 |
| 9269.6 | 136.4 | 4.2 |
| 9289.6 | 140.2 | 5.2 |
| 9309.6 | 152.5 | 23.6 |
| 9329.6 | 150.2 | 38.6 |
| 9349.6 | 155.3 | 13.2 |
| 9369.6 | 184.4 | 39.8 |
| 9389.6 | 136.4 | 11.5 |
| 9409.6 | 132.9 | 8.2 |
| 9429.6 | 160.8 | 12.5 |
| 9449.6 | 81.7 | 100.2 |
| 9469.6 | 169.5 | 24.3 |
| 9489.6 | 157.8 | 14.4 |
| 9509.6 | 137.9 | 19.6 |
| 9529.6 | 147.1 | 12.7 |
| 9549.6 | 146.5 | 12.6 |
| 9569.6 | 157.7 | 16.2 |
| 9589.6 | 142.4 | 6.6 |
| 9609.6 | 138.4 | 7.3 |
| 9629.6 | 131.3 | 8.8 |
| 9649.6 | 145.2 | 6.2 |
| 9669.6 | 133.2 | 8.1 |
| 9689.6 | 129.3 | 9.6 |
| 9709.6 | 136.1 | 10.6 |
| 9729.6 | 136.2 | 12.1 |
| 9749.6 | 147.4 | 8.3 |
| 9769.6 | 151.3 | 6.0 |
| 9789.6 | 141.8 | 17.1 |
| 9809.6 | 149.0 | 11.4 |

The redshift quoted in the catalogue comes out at 0.682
